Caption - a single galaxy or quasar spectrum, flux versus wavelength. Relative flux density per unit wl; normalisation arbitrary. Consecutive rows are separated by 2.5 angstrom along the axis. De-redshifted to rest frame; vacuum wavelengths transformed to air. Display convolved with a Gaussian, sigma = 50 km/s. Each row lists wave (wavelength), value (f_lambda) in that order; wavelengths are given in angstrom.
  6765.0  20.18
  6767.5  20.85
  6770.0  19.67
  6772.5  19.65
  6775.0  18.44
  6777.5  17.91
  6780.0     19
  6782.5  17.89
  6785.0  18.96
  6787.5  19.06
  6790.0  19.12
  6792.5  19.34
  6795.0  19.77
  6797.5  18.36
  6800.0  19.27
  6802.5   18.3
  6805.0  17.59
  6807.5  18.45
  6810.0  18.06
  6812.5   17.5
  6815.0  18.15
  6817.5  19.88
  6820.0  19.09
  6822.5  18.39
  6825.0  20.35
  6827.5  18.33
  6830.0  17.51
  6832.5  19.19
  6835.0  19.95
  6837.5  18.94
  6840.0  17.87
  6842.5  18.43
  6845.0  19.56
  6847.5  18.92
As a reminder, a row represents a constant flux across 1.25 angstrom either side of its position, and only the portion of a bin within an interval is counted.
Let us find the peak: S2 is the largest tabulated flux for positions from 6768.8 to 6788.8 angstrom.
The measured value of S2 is 19.67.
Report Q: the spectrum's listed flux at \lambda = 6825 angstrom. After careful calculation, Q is 20.35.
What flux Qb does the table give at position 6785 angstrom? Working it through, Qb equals 18.96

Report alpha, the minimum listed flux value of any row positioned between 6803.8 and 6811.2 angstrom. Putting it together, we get 17.59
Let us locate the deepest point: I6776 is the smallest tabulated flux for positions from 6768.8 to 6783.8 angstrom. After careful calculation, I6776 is 17.89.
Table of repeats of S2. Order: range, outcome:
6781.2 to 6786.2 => 18.96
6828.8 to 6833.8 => 19.19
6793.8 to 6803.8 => 19.77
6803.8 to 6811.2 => 18.45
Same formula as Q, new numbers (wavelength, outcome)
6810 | 18.06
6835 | 19.95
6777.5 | 17.91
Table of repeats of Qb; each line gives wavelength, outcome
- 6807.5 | 18.45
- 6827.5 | 18.33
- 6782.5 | 17.89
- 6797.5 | 18.36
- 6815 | 18.15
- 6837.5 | 18.94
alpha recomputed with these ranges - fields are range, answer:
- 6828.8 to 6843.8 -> 17.51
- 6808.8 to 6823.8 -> 17.5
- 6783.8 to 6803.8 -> 18.3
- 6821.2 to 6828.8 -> 18.33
